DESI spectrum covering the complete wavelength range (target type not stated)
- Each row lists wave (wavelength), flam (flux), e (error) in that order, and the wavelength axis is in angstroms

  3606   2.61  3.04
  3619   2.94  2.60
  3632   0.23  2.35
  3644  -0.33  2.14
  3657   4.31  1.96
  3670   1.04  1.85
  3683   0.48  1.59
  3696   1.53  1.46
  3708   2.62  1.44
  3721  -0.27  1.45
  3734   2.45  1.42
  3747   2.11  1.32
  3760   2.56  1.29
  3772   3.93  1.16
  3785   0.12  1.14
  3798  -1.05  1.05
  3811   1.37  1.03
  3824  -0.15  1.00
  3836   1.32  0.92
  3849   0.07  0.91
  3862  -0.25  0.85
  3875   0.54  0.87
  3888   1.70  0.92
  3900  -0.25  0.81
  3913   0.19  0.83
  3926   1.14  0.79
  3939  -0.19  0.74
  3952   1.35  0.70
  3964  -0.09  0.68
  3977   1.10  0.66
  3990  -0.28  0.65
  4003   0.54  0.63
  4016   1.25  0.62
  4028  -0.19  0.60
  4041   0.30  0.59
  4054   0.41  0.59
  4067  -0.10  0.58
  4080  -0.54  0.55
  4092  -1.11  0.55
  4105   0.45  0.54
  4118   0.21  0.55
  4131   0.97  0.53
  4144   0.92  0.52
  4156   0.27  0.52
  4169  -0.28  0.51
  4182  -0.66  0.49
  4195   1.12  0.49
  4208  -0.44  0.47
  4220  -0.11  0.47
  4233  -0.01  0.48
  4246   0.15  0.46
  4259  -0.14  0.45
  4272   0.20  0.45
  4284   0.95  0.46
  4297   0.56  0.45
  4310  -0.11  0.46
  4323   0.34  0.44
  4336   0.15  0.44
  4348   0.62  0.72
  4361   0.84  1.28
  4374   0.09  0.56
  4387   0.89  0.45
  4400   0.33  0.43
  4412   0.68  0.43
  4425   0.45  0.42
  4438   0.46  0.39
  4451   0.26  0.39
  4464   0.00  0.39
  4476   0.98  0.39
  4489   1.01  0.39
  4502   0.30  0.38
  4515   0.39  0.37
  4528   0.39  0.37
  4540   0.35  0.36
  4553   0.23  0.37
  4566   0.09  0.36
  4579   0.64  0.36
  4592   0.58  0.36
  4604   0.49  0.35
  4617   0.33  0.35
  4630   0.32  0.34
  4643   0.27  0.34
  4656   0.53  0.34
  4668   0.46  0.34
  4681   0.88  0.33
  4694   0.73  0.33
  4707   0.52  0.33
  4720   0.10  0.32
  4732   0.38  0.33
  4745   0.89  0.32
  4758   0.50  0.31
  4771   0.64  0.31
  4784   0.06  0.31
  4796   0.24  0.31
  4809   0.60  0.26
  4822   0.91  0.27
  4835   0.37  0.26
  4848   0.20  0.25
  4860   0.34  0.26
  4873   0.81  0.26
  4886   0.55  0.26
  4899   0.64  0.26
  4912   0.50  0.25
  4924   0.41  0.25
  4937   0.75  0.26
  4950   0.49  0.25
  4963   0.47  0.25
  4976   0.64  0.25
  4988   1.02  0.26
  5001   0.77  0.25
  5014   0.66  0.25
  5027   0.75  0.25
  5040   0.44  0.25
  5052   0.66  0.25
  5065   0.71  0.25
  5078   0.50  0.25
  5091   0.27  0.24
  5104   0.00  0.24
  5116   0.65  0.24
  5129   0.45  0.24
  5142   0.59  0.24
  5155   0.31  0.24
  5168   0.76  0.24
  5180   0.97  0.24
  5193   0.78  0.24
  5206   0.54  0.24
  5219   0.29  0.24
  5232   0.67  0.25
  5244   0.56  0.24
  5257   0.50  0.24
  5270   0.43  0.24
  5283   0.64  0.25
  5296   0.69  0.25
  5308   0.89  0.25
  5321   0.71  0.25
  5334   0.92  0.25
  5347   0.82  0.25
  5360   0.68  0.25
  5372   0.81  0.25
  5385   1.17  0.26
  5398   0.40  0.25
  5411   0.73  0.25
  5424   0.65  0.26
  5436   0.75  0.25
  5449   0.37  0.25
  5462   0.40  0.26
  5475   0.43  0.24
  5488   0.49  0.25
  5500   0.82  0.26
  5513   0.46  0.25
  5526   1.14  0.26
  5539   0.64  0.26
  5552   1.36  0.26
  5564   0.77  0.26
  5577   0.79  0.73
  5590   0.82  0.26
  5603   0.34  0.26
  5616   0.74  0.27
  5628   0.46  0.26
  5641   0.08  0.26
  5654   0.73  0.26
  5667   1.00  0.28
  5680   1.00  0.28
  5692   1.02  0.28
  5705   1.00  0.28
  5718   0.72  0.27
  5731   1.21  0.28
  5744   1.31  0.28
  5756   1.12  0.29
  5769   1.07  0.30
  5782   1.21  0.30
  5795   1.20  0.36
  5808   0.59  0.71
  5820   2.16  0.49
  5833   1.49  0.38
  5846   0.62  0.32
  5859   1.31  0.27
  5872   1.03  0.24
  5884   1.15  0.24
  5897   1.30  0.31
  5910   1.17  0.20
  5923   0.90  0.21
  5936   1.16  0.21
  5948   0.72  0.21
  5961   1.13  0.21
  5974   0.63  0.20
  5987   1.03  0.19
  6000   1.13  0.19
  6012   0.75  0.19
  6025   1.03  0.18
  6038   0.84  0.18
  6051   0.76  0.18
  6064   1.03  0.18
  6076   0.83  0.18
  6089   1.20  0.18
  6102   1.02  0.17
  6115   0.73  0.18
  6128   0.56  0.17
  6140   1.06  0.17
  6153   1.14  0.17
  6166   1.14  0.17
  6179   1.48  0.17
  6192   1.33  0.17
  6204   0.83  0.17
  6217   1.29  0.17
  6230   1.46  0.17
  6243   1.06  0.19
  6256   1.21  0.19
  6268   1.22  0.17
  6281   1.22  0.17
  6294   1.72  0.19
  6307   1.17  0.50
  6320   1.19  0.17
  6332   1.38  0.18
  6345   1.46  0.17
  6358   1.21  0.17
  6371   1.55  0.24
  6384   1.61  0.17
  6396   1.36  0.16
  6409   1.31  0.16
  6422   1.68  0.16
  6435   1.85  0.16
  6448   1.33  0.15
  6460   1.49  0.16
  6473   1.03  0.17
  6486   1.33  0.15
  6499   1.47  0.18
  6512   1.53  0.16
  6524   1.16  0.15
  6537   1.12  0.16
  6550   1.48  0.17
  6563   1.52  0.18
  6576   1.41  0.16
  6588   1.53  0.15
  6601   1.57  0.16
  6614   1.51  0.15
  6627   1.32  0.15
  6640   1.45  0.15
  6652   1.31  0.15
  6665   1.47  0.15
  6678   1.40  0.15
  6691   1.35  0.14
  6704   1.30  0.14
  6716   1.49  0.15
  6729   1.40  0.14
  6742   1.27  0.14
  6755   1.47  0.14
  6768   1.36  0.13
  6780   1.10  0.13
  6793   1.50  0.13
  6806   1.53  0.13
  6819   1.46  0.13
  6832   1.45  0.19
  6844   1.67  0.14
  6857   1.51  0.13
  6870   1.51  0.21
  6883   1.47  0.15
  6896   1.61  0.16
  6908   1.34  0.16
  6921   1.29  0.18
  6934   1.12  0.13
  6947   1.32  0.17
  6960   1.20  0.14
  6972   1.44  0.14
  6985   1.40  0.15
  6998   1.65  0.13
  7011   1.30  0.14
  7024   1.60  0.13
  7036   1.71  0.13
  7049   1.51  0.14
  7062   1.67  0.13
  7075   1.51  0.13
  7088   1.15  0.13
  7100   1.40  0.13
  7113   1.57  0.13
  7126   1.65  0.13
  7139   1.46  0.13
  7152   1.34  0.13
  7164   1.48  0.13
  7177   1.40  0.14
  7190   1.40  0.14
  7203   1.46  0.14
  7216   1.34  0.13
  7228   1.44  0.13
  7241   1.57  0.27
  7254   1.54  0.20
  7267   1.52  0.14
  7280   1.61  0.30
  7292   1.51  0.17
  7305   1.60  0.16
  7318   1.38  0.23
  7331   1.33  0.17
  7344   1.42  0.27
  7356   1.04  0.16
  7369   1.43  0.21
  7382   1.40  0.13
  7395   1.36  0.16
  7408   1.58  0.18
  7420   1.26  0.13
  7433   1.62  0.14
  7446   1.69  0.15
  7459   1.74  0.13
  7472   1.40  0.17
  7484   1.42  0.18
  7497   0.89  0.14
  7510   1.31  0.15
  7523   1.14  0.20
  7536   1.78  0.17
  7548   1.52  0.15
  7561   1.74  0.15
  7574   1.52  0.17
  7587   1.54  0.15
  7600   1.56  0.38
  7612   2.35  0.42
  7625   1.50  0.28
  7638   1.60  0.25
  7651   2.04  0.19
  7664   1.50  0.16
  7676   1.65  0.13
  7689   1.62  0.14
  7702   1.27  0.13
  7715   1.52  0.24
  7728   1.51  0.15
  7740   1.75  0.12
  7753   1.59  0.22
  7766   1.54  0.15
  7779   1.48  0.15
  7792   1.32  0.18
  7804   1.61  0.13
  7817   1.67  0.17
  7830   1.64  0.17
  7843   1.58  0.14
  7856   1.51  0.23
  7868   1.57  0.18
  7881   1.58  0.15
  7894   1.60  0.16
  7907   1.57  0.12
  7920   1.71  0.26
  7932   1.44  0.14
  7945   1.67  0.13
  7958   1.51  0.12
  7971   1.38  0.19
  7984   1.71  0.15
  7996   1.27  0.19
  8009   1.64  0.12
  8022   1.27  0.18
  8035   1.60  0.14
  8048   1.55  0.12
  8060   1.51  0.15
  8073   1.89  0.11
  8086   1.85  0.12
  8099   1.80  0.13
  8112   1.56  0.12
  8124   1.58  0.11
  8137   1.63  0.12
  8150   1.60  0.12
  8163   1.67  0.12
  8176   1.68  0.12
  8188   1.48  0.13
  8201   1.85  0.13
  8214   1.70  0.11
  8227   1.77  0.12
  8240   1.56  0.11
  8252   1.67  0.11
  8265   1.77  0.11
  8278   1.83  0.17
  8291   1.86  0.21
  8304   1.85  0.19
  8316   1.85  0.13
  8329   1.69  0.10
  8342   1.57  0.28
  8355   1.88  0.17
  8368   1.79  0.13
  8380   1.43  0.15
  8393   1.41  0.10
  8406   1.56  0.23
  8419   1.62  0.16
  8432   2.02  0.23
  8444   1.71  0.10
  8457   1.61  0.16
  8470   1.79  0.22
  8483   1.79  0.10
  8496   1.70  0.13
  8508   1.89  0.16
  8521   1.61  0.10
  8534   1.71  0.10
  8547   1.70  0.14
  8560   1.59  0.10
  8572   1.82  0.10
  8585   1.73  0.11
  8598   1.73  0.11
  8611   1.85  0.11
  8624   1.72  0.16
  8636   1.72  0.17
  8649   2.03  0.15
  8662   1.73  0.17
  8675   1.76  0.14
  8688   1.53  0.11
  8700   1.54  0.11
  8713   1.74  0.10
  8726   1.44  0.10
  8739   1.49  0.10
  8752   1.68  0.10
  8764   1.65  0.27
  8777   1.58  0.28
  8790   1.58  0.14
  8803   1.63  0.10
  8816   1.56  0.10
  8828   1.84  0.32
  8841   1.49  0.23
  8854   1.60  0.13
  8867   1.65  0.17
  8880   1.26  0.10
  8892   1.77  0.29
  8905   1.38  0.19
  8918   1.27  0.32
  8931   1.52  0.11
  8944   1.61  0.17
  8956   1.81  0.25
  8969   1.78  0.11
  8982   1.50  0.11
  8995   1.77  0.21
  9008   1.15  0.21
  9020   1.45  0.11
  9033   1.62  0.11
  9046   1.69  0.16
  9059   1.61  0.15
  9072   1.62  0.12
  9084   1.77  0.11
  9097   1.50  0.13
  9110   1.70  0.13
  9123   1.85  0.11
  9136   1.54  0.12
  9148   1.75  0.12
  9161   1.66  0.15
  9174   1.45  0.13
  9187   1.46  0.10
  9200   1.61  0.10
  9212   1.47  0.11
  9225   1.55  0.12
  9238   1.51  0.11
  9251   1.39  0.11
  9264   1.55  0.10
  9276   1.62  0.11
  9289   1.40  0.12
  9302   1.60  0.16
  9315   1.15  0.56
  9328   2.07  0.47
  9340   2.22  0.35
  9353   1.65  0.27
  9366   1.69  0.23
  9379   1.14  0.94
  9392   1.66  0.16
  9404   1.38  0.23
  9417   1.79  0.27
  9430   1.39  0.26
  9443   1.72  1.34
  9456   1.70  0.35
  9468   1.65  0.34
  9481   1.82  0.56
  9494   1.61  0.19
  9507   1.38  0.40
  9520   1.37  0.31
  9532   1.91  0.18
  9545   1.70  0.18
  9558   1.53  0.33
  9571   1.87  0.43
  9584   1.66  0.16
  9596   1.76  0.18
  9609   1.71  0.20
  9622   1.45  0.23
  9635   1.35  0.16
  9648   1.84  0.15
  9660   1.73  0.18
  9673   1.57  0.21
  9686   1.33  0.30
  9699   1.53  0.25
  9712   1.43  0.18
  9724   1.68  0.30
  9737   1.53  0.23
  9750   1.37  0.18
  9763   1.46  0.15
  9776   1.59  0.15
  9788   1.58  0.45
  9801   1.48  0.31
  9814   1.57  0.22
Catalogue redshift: 0.423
